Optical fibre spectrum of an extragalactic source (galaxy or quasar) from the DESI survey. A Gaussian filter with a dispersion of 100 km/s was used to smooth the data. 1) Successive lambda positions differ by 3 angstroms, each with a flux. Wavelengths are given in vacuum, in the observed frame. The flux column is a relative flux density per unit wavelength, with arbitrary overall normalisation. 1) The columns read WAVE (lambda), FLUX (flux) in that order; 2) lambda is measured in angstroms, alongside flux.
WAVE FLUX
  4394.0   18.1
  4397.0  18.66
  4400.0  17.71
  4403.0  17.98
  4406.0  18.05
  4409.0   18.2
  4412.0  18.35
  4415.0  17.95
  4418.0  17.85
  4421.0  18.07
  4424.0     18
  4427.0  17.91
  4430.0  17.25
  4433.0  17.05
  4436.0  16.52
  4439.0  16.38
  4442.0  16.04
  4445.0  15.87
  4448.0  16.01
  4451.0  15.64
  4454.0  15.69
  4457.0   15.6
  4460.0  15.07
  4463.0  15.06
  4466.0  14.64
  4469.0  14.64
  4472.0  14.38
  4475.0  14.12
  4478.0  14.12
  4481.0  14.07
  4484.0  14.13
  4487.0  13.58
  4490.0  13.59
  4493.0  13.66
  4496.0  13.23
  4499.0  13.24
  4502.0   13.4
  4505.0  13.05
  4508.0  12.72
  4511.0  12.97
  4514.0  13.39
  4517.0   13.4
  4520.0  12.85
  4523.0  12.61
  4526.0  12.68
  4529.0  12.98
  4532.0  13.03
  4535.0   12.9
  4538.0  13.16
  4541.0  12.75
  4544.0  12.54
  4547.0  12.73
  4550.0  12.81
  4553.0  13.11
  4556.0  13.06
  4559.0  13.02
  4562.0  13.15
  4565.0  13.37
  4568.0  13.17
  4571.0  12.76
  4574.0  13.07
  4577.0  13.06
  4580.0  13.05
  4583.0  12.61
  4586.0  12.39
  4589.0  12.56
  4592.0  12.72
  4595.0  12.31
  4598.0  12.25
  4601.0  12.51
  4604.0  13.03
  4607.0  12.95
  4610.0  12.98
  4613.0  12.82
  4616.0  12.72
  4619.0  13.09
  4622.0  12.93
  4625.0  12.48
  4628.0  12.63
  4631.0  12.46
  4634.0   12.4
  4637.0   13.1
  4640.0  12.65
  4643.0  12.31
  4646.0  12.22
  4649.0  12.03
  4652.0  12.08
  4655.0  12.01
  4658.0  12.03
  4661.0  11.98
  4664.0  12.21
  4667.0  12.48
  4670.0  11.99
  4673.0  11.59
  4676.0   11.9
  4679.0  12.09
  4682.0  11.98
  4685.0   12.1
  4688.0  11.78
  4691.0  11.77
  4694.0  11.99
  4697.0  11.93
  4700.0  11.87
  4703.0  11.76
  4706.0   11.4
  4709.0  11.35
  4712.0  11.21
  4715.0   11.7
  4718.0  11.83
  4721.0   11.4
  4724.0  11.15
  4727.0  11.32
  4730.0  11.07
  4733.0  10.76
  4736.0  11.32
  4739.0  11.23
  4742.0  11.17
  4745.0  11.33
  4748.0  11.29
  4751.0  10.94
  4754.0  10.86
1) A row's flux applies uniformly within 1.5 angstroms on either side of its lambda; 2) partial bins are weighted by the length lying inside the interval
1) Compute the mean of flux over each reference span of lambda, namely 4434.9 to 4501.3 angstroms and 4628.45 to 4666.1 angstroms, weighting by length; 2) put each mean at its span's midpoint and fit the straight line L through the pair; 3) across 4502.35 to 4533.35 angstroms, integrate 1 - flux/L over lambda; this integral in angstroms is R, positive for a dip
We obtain 2.41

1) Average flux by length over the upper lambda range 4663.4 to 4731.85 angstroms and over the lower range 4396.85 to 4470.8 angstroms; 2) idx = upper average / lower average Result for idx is 0.7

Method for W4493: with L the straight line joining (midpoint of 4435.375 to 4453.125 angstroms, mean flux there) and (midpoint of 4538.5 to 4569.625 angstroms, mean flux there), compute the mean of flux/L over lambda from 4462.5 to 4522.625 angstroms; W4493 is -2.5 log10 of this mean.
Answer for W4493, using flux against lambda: 0.08 mag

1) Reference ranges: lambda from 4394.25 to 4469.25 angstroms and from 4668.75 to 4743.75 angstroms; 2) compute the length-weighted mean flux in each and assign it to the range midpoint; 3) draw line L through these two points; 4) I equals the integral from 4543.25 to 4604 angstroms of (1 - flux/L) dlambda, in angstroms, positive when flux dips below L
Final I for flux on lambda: 5.6 angstroms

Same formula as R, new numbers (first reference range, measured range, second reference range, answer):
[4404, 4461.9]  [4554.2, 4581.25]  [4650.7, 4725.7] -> 2.2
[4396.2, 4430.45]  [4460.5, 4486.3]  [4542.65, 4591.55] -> 2.6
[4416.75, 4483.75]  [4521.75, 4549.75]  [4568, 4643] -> 2.6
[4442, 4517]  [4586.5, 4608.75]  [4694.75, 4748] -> 0.4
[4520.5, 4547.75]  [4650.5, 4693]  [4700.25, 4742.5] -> -0.9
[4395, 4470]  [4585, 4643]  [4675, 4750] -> 3.1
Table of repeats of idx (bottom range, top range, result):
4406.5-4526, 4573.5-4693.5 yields 0.82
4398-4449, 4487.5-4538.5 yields 0.75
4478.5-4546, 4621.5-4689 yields 0.93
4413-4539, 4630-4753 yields 0.80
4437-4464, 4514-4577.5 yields 0.82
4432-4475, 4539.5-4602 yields 0.82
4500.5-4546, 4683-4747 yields 0.89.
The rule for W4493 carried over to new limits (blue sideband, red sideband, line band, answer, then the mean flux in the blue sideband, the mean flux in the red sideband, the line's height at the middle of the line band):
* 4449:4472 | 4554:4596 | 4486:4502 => 0.08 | 15.2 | 12.9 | 14.5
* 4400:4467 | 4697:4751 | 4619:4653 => 0.04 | 16.8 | 11.4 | 13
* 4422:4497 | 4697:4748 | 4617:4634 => 0.01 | 15.3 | 11.4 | 12.8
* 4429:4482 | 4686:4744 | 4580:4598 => 0.07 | 15.4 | 11.5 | 13.4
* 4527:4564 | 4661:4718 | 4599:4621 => -0.04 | 12.9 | 11.8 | 12.4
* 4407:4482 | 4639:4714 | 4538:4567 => 0.10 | 16.2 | 11.9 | 14.2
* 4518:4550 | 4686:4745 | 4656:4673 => -0.02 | 12.8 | 11.5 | 11.9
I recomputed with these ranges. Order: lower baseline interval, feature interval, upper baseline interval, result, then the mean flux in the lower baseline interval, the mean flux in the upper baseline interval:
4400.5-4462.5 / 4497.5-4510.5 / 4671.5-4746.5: 2.1 angstroms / 17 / 11.6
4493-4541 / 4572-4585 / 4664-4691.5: -0.3 angstroms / 13.1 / 12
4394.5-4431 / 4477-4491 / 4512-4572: 1.2 angstroms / 18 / 13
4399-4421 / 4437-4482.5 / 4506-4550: 2.0 angstroms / 18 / 12.9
